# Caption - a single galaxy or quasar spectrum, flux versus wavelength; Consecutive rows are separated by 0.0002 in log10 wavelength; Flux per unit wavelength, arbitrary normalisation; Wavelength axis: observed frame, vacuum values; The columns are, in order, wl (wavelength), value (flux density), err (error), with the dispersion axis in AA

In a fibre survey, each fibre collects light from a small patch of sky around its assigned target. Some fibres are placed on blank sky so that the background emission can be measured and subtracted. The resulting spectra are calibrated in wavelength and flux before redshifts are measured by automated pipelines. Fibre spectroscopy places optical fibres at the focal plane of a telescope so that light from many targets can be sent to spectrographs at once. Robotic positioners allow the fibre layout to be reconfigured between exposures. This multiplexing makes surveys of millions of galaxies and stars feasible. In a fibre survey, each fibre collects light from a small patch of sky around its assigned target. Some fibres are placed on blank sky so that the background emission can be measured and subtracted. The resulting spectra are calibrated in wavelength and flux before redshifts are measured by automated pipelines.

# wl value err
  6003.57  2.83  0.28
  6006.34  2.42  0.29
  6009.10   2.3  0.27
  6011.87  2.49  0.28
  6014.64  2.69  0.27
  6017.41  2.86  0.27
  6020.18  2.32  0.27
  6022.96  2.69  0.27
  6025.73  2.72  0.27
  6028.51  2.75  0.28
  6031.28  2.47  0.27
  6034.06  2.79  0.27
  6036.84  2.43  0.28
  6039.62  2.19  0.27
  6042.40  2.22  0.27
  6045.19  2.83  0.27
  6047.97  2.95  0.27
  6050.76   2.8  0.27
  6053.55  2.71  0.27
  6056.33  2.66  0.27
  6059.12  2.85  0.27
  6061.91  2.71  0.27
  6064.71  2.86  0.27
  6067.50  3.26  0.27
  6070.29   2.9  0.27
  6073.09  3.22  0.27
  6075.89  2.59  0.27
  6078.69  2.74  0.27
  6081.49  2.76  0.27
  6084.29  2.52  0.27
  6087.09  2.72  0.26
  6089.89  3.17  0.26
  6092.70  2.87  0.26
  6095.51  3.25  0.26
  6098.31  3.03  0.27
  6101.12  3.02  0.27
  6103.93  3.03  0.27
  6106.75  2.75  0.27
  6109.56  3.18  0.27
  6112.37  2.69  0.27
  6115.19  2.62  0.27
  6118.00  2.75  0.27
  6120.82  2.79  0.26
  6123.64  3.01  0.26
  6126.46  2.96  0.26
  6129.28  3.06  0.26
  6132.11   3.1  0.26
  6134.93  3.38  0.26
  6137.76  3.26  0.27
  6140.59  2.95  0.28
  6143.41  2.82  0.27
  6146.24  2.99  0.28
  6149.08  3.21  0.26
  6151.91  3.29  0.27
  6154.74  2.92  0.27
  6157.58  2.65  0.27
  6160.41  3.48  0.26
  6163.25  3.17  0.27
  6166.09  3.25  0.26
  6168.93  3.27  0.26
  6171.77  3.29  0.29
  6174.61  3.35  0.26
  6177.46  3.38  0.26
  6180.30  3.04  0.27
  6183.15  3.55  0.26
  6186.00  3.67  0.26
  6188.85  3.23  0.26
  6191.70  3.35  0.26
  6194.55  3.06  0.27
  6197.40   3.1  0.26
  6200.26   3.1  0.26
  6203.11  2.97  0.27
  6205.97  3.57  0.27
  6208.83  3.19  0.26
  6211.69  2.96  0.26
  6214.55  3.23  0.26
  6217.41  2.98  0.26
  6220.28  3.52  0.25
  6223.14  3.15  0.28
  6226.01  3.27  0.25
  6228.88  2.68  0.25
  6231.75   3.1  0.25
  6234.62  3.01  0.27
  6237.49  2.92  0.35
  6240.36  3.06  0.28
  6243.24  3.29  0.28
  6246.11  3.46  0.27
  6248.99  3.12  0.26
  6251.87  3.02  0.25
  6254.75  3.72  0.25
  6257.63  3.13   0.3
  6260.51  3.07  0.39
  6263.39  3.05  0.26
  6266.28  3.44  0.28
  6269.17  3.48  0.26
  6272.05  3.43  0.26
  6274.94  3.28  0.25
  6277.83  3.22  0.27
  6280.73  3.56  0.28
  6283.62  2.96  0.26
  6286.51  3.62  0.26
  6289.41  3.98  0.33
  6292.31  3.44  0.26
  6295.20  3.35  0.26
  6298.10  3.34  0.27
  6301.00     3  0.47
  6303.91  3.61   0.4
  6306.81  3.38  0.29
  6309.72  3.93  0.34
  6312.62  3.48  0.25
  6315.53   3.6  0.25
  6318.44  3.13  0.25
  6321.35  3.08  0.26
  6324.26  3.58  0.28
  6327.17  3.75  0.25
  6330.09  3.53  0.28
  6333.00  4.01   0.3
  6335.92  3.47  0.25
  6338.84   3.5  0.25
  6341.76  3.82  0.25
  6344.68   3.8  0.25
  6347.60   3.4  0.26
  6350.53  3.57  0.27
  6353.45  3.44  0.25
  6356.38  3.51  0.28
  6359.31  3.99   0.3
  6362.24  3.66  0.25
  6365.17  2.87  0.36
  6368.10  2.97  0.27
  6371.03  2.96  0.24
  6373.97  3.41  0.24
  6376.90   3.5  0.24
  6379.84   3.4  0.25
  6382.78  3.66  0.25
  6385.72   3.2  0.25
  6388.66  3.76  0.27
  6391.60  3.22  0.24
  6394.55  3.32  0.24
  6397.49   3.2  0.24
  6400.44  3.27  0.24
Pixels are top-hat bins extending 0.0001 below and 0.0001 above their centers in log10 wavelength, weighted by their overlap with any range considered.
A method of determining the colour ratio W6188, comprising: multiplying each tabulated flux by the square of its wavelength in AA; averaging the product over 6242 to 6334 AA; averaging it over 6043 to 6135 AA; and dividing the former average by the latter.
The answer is 1.3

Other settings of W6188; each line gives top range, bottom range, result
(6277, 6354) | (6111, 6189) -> 1.19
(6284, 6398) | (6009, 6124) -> 1.37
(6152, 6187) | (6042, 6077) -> 1.19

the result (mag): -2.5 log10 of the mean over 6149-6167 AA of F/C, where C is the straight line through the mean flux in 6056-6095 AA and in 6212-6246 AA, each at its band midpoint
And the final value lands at -0.05 mag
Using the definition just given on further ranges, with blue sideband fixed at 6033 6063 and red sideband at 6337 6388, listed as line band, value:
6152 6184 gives -0.09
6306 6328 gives -0.05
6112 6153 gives -0.05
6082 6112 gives -0.06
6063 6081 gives -0.08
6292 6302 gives 0.00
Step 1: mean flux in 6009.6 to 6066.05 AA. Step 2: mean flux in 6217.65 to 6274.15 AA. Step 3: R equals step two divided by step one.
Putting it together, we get 1.21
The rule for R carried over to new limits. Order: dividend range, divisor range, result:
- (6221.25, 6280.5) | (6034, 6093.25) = 1.16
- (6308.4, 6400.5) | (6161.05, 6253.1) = 1.08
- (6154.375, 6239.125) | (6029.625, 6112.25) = 1.13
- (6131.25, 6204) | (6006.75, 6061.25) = 1.22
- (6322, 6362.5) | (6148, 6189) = 1.12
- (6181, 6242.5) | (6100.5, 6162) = 1.06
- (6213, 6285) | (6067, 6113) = 1.10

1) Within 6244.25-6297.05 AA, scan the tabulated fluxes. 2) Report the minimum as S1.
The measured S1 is 2.96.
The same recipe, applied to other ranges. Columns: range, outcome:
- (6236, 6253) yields 2.92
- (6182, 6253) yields 2.68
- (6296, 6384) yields 2.87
